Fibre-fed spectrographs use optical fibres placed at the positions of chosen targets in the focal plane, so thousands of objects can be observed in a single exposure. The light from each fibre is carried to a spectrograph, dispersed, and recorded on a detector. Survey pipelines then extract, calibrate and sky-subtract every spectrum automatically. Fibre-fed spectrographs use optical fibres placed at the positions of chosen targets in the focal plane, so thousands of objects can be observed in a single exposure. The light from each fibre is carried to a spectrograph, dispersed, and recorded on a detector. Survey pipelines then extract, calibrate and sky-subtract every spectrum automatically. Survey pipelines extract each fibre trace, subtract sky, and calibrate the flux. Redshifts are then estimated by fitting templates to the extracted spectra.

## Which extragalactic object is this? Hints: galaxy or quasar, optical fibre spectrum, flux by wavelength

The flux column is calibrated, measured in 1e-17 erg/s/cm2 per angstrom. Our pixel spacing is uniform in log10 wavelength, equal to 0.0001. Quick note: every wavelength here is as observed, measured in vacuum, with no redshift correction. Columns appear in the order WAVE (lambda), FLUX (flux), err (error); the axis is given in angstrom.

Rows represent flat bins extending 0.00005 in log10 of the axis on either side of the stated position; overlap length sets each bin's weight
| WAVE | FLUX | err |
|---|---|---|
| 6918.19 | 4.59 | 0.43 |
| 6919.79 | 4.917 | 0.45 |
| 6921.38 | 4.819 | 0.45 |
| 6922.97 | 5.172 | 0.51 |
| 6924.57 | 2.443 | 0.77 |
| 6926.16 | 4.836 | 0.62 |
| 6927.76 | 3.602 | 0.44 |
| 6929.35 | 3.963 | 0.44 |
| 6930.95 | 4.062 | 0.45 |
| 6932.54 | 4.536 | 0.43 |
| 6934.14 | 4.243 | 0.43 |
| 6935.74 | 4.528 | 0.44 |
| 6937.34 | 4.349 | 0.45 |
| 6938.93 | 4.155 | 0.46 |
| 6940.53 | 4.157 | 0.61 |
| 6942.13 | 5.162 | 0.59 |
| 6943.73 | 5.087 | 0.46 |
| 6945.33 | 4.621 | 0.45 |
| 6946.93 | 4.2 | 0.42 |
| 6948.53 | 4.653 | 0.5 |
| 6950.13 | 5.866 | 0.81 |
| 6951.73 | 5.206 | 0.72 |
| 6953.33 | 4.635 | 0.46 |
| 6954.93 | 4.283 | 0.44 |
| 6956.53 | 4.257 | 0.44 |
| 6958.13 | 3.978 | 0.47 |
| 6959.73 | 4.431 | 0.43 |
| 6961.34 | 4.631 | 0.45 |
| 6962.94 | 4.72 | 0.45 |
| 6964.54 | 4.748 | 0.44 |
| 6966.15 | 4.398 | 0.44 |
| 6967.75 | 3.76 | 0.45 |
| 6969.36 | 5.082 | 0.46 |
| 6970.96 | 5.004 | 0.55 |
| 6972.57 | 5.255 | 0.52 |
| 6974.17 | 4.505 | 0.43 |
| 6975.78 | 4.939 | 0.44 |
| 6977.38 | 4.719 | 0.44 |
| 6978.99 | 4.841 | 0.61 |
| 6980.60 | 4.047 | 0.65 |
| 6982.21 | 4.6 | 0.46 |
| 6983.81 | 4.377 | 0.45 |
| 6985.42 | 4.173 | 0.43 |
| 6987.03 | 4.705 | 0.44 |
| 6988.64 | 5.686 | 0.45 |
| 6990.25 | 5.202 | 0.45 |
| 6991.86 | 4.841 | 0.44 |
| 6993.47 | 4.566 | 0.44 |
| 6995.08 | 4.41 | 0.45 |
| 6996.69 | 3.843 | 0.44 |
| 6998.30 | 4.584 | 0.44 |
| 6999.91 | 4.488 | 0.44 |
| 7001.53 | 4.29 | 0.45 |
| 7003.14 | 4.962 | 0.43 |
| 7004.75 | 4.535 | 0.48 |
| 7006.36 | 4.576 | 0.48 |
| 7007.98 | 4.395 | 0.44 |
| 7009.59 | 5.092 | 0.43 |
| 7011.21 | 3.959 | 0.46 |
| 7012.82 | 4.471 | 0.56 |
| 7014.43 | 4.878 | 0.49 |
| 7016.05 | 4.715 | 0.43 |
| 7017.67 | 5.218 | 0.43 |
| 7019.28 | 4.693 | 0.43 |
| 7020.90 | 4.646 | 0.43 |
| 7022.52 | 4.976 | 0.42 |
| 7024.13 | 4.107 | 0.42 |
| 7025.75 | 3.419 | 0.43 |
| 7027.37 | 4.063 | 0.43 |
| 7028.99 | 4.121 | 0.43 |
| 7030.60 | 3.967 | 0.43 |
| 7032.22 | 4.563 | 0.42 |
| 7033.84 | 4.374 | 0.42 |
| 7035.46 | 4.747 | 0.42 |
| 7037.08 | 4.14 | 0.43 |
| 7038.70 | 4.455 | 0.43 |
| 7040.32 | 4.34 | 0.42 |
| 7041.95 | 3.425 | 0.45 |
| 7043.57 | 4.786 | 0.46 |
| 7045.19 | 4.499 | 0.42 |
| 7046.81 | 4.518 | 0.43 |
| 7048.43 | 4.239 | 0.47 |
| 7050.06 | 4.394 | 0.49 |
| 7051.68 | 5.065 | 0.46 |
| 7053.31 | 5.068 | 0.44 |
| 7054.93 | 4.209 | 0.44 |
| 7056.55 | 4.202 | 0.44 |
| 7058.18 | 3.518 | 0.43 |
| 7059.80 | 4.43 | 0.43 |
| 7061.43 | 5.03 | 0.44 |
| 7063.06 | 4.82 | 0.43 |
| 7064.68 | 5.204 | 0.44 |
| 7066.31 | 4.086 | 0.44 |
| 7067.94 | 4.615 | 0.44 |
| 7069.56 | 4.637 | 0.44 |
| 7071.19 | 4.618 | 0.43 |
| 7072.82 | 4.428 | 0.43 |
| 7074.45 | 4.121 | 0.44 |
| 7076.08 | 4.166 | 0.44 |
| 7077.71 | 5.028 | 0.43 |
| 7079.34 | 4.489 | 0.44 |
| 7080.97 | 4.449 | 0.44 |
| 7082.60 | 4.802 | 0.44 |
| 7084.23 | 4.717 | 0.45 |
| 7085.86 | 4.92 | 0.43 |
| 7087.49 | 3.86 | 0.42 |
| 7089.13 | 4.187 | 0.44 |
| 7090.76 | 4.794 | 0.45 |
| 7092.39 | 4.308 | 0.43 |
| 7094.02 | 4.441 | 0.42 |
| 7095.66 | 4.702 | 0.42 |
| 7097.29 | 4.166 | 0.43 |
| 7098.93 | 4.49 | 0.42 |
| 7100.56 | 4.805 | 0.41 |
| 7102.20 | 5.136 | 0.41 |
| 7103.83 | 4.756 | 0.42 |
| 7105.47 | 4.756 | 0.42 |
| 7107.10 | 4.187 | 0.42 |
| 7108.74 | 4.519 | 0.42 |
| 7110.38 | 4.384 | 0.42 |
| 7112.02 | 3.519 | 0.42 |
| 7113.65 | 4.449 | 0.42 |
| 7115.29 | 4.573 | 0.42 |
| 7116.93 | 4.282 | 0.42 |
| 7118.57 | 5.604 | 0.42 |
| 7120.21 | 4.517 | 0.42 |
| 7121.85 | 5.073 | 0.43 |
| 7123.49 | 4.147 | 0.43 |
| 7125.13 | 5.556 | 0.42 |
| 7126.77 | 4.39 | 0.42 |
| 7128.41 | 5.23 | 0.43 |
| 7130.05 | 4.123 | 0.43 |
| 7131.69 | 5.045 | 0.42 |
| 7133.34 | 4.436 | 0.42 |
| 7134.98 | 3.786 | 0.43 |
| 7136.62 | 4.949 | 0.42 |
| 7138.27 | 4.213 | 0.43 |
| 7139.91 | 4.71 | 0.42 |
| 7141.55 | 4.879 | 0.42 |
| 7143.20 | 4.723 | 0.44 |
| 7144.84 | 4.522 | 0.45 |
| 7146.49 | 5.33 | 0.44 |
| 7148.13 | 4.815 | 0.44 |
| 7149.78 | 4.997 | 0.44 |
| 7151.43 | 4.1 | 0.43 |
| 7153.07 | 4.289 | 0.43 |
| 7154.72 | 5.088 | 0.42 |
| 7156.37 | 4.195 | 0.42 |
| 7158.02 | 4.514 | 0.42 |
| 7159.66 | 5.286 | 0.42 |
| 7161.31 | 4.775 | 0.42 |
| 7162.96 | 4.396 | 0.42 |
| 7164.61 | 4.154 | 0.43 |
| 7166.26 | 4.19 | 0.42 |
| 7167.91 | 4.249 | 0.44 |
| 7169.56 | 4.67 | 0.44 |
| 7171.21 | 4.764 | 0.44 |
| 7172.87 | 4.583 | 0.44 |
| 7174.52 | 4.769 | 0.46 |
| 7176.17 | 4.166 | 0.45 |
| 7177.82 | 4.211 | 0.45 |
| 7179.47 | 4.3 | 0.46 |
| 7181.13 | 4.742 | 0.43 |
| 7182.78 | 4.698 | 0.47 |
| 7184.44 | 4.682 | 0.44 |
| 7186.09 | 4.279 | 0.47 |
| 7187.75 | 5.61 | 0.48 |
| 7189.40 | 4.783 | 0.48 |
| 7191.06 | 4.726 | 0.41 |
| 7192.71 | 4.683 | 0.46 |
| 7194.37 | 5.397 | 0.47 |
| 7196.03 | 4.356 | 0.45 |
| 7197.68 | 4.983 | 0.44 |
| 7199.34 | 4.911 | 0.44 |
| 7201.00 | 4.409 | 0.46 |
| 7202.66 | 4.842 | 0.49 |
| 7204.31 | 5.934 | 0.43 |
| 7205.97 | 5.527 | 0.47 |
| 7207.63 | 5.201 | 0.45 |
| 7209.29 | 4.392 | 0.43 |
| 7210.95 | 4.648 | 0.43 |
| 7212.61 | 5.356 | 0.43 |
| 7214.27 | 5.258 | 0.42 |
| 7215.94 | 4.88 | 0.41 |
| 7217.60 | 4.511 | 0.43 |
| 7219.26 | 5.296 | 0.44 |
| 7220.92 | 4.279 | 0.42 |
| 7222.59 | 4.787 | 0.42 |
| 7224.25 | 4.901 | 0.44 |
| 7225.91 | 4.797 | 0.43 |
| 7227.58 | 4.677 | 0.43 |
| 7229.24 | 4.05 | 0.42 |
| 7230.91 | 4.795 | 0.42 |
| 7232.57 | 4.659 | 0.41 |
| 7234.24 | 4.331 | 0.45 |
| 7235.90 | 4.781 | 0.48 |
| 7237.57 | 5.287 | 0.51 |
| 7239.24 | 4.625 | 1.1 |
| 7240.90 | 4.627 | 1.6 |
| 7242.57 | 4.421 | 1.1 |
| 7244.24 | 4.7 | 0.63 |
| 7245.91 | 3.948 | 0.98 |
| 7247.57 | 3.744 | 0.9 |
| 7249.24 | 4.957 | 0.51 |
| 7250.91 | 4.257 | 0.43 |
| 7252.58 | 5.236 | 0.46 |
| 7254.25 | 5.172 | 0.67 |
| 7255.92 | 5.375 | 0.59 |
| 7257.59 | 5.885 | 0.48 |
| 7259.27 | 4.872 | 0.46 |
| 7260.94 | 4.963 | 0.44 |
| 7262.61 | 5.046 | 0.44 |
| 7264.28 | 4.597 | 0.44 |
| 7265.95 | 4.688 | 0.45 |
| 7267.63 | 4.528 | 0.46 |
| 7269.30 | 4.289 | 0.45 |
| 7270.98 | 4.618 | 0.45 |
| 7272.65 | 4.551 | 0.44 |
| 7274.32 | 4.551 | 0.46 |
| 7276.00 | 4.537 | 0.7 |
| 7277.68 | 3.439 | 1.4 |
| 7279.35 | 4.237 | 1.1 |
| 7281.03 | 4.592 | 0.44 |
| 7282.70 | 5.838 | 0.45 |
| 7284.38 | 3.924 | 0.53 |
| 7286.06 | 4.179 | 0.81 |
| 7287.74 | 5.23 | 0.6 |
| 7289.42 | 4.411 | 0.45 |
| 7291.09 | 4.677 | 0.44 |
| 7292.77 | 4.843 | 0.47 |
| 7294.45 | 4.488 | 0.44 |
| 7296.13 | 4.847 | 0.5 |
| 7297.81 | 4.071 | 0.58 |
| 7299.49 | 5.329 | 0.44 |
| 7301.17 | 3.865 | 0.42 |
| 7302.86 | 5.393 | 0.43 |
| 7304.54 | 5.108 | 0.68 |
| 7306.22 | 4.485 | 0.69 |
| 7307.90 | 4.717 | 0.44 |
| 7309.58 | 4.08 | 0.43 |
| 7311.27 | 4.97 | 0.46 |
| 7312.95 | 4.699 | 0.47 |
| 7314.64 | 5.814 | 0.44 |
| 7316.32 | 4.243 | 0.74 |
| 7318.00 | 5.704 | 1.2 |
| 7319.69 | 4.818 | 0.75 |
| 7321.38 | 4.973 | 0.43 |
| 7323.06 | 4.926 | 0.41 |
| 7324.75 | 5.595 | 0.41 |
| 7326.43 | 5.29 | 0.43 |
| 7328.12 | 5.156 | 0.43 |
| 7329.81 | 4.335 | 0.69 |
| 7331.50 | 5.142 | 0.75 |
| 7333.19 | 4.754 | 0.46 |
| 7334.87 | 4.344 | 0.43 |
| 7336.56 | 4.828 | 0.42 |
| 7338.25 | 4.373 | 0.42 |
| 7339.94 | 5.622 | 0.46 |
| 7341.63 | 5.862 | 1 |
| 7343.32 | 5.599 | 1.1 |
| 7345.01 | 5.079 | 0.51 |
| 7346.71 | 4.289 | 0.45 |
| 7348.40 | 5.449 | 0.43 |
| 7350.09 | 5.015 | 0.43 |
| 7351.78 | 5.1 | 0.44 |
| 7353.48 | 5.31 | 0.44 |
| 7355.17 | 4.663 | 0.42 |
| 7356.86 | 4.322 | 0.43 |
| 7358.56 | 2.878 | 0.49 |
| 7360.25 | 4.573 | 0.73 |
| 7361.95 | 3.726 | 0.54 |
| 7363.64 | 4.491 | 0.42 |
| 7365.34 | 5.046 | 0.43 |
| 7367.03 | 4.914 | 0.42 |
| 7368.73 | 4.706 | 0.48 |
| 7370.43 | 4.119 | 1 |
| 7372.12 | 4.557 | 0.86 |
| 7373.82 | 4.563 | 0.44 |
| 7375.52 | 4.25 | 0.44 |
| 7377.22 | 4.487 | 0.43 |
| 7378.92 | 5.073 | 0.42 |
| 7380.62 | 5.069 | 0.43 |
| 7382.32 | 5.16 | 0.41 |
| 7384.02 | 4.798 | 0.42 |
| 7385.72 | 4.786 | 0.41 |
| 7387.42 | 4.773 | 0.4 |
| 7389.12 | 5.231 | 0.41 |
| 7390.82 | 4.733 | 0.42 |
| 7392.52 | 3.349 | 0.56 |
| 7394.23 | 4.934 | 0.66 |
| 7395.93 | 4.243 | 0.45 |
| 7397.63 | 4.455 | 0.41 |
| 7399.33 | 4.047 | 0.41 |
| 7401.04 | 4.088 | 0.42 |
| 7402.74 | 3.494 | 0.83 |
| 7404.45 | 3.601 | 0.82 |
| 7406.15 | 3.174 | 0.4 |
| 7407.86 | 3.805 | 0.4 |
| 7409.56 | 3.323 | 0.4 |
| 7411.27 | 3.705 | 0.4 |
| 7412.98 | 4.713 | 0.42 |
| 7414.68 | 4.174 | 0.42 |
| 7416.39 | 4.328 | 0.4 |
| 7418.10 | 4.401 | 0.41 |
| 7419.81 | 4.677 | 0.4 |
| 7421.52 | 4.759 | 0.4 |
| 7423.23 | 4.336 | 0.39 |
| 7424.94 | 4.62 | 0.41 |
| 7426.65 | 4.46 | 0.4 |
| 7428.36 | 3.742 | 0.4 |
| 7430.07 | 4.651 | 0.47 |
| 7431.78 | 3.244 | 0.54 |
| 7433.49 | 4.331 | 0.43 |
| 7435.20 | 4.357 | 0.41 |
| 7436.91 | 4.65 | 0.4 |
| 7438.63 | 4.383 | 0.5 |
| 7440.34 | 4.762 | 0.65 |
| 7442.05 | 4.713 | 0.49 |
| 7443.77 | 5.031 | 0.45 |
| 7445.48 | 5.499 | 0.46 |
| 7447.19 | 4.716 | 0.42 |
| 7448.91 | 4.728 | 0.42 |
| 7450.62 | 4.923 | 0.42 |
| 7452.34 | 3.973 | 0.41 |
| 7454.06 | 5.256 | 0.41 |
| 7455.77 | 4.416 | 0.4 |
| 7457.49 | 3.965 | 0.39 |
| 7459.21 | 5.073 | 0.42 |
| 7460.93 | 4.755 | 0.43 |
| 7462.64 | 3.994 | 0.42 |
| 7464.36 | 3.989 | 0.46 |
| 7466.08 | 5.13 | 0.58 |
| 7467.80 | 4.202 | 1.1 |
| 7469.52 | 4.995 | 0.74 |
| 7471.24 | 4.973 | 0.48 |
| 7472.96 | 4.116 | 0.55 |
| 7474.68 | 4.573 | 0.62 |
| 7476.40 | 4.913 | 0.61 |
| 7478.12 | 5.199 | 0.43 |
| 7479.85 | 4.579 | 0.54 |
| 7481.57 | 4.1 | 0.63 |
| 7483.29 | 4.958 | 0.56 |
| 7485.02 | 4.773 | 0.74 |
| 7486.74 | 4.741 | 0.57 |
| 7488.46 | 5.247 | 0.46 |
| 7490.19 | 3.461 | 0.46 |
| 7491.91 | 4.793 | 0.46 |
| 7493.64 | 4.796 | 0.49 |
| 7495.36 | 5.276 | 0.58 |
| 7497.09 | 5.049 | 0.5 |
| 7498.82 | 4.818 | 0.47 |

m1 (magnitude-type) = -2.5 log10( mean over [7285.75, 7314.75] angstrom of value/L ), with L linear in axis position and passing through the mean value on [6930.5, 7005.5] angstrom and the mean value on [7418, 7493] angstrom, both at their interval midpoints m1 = -0.03 mag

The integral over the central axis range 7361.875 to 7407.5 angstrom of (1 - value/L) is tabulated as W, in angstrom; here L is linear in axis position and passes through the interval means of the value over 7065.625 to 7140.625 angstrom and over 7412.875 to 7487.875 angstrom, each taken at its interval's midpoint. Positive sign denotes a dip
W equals 1.2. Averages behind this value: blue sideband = 4.55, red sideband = 4.57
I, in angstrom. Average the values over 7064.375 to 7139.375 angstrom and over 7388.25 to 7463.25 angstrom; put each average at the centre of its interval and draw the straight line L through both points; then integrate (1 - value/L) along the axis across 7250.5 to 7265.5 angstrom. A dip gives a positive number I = -2.0 angstrom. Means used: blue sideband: 4.55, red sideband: 4.36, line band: 5.06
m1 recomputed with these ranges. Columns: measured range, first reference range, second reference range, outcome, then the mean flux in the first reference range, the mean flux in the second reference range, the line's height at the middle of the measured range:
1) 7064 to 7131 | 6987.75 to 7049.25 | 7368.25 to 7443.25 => -0.02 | 4.49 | 4.36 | 4.47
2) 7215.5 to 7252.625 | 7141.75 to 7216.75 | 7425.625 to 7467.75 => 0.02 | 4.74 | 4.53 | 4.7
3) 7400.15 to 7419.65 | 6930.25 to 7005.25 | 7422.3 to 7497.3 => 0.17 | 4.6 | 4.6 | 4.6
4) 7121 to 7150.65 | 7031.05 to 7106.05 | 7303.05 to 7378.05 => -0.03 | 4.51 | 4.8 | 4.58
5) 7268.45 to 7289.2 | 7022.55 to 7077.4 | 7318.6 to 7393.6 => 0.04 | 4.39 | 4.78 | 4.68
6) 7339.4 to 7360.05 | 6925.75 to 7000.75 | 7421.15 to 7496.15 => -0.07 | 4.57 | 4.59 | 4.59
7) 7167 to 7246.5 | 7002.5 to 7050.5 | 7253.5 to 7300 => -0.03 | 4.44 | 4.7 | 4.63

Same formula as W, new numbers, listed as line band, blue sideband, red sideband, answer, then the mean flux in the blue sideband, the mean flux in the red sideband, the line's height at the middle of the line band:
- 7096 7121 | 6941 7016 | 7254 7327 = 0.82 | 4.64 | 4.78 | 4.7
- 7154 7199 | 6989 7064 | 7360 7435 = -2.13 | 4.48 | 4.35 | 4.43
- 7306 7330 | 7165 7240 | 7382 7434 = -2.56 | 4.75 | 4.25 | 4.47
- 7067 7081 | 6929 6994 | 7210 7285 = 0.44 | 4.62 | 4.7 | 4.65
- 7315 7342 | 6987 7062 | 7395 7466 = -3.81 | 4.49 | 4.34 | 4.38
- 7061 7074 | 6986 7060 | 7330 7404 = -0.42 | 4.49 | 4.65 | 4.51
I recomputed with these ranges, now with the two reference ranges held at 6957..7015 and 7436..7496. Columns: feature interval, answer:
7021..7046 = 1.80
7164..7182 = 0.73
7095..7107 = -0.10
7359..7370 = 0.38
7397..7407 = 1.86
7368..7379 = 0.38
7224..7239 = -0.16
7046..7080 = 0.69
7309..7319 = -0.62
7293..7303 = 0.05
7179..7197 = -0.51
